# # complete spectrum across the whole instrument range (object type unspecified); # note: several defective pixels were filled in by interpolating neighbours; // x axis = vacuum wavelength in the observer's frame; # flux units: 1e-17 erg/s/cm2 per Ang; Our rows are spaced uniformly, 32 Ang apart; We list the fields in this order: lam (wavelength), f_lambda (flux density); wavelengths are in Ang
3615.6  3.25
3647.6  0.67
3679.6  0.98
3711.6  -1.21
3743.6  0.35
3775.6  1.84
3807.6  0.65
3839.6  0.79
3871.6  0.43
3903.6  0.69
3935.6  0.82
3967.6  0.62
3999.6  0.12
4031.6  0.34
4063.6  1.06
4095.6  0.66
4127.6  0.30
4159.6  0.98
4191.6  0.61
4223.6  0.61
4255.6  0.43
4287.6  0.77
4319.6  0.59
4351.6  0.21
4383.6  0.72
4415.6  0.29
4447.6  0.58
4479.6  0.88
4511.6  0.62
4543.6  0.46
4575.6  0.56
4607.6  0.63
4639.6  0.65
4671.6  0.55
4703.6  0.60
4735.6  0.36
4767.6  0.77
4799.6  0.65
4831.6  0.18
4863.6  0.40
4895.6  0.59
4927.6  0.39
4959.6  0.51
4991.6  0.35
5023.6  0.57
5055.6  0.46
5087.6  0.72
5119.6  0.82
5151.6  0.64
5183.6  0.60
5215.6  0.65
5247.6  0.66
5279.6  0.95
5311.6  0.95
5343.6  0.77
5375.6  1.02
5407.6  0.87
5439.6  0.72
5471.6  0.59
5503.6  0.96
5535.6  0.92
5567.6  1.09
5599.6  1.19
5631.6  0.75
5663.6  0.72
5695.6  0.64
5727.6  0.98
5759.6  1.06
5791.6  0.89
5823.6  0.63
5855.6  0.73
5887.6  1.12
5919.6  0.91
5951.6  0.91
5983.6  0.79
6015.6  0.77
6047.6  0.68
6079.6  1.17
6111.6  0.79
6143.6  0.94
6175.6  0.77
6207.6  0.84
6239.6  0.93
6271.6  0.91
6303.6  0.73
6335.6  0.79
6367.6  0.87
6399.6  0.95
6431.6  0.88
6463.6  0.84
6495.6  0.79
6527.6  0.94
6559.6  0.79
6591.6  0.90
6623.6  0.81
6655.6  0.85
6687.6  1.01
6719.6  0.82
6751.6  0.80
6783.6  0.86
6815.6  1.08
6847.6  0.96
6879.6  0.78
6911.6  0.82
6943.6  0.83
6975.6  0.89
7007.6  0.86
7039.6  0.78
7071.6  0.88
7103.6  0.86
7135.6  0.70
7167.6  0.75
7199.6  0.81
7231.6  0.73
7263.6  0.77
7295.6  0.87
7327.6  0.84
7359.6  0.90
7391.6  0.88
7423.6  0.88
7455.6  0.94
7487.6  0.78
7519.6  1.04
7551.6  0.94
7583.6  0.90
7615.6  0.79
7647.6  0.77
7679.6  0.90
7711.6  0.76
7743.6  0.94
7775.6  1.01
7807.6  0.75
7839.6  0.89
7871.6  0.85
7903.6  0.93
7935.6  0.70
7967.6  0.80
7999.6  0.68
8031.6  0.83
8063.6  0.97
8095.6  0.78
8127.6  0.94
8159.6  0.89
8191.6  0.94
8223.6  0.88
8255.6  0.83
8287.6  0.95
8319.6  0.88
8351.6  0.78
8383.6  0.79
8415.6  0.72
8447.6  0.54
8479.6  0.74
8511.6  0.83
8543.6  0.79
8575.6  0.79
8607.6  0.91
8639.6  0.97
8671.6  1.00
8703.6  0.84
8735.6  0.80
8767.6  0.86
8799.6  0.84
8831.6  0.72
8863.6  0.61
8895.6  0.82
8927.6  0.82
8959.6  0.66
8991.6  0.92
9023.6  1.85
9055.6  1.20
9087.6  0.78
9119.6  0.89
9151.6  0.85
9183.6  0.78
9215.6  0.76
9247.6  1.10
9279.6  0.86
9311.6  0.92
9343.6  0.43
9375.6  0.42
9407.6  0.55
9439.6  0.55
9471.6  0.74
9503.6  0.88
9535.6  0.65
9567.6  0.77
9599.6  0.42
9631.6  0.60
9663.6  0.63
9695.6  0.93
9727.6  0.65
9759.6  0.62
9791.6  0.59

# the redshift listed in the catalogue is 0.37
